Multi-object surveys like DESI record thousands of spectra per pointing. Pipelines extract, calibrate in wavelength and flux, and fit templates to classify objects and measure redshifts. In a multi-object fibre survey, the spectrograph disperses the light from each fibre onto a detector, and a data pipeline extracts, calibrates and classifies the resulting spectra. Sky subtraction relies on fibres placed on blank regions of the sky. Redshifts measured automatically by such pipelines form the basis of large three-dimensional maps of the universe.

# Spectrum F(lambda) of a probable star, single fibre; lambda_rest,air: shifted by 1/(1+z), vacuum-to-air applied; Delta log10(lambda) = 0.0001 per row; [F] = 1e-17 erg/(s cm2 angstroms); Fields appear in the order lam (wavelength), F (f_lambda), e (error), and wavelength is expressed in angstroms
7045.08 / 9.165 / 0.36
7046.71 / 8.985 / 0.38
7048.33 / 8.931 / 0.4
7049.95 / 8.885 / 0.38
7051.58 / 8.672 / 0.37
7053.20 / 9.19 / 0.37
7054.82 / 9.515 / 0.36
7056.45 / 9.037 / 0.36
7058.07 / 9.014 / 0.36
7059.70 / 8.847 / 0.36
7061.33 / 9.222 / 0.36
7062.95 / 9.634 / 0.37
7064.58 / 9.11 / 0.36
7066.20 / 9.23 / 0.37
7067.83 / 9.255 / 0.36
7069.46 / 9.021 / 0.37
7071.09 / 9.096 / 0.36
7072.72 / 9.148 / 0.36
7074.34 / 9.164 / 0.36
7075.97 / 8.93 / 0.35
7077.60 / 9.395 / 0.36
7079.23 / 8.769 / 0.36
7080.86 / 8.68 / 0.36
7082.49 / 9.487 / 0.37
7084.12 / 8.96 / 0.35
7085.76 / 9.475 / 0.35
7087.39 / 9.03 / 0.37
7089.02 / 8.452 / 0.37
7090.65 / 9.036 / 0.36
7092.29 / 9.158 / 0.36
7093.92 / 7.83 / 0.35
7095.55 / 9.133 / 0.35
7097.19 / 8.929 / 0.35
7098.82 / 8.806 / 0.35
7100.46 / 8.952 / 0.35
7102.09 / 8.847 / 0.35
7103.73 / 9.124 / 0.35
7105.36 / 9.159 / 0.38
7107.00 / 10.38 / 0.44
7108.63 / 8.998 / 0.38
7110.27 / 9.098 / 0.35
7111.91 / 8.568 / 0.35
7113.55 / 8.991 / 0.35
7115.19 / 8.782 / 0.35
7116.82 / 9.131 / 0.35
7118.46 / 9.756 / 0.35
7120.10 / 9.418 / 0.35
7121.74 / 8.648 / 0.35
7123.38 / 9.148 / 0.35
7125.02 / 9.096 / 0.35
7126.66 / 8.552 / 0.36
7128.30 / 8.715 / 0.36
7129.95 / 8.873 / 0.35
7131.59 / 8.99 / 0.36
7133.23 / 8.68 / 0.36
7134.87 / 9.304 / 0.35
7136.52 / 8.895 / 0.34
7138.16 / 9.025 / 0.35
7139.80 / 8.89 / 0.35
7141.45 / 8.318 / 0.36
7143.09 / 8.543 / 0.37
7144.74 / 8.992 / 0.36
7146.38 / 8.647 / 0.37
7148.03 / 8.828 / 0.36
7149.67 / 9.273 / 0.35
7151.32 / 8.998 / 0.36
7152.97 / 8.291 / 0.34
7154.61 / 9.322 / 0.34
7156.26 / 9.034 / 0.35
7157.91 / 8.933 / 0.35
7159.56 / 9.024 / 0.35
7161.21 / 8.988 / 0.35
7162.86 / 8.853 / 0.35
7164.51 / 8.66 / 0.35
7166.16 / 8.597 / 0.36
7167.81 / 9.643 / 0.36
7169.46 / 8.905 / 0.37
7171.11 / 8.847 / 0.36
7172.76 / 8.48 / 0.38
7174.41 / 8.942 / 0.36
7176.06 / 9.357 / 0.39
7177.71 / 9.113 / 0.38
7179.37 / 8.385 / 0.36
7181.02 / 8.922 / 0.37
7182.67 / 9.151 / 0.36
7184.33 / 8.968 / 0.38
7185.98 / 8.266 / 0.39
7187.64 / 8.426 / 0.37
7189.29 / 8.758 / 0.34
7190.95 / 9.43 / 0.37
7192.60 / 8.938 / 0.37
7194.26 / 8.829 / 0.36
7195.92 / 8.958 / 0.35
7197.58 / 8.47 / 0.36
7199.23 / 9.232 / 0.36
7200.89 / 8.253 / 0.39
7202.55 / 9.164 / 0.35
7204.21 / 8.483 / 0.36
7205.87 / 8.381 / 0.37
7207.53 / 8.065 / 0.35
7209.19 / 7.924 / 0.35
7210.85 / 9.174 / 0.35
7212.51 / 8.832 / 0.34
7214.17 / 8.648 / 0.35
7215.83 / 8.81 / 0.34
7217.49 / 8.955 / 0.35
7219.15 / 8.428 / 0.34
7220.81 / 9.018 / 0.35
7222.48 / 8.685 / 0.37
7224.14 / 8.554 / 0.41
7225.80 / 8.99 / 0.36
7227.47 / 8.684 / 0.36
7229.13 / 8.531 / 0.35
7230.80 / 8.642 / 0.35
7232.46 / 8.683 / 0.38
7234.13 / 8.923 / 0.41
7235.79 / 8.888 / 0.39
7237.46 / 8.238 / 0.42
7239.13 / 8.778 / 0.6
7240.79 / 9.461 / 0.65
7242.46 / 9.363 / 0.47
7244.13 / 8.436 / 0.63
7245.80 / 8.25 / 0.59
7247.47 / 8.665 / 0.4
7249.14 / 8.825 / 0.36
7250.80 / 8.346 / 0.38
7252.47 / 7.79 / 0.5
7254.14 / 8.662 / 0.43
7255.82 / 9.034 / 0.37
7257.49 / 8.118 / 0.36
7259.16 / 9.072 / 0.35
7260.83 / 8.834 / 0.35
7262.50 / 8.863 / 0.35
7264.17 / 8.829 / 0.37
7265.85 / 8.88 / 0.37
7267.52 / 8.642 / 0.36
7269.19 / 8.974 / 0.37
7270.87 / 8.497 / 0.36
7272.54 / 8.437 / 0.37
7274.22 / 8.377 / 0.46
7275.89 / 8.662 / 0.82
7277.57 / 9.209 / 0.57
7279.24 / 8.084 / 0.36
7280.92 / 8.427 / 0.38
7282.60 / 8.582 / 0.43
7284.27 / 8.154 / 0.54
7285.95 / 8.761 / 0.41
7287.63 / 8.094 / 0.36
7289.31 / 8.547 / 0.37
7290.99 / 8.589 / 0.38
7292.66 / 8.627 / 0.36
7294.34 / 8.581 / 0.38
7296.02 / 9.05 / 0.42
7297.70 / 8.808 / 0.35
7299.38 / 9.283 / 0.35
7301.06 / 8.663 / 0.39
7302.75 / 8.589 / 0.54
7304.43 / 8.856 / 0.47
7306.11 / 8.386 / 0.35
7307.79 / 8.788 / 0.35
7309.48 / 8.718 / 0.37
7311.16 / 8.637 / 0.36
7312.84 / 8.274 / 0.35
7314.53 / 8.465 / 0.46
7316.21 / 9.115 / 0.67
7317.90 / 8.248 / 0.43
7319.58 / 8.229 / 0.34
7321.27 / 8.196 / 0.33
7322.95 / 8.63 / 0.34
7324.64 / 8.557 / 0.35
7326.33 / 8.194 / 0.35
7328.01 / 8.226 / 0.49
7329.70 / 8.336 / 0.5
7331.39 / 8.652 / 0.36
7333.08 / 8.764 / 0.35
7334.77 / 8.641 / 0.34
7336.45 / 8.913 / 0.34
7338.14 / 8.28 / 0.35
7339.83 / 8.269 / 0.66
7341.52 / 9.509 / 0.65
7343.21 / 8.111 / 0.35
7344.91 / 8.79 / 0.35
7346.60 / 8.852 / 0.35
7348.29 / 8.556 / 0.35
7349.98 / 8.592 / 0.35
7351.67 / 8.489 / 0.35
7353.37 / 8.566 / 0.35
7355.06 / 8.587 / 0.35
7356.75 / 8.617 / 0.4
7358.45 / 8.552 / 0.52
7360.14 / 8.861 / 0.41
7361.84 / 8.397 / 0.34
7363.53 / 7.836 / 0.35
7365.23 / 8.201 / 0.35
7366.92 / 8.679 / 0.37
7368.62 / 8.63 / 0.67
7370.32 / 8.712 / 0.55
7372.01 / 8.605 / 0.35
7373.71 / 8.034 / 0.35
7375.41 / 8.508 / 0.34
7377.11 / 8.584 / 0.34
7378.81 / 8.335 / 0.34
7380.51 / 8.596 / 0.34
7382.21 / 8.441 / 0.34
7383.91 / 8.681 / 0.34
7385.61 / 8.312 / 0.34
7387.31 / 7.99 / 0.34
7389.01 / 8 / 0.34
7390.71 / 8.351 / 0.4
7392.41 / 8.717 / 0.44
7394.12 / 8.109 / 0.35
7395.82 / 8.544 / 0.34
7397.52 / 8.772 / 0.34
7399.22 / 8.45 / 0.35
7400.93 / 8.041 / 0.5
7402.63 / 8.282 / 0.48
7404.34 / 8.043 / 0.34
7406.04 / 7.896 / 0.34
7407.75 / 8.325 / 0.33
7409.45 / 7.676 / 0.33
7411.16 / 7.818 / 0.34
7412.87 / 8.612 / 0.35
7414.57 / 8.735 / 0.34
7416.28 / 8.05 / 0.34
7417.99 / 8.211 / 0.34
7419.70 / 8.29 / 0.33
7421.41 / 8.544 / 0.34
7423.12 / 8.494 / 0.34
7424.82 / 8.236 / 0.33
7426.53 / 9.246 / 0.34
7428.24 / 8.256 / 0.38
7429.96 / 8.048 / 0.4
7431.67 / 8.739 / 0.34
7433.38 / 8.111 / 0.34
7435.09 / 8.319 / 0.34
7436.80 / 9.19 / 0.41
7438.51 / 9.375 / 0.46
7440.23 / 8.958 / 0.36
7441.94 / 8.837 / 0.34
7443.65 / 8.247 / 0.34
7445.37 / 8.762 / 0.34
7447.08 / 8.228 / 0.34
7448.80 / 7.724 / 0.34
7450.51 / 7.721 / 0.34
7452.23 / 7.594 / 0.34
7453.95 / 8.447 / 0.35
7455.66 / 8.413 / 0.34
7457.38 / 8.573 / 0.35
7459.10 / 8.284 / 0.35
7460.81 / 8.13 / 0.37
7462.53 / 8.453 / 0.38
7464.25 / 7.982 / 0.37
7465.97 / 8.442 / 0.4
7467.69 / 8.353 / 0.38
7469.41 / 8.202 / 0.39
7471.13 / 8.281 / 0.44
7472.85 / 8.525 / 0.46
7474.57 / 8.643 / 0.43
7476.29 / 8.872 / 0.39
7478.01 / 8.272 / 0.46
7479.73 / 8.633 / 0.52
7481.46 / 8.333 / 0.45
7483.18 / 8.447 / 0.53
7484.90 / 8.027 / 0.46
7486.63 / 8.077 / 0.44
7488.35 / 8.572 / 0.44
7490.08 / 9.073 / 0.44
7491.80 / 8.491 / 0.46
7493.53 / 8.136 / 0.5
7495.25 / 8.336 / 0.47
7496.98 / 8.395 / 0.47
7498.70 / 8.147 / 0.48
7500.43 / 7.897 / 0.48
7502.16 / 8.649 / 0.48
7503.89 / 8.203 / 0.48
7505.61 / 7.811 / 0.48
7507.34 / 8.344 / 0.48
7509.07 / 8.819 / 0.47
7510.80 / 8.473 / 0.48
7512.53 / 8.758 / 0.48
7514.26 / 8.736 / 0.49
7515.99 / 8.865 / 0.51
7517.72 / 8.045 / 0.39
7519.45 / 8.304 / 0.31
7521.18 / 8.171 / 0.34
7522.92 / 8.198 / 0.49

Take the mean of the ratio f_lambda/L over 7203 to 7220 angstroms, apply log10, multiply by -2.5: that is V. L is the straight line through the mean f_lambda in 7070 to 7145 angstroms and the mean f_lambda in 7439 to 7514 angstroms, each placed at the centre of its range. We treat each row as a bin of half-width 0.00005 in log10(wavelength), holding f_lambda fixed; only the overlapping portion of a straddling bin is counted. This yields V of 0.03 mag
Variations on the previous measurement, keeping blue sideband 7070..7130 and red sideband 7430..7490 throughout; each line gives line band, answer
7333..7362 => 0.00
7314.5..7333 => 0.02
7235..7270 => 0.01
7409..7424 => 0.03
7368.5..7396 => 0.02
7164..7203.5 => 0.00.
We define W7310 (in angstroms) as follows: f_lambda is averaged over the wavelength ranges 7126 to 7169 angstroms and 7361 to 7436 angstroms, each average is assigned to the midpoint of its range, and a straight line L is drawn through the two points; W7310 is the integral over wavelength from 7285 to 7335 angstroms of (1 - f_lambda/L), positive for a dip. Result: -0.3 angstroms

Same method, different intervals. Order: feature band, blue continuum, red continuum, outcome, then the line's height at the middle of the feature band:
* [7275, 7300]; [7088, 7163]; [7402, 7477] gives 0.1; 8.65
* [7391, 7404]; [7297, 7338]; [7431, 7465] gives 0.1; 8.47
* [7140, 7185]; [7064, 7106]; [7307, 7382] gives -0.1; 8.86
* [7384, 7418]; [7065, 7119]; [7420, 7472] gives 0.9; 8.49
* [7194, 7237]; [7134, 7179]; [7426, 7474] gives 0.6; 8.81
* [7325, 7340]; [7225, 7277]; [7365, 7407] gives 0.0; 8.5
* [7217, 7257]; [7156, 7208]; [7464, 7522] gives 0.3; 8.75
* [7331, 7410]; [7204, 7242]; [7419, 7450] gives 1.1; 8.58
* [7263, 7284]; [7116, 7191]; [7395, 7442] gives 0.2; 8.69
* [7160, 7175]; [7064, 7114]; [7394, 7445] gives 0.0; 8.89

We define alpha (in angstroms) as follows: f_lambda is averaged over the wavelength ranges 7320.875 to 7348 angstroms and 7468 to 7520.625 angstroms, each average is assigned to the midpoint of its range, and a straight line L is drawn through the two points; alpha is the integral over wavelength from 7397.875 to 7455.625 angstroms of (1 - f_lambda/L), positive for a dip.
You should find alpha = 0.8 angstroms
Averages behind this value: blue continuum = 8.56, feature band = 8.35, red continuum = 8.41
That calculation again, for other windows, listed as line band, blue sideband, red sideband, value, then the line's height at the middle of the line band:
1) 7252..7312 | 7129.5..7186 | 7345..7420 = -0.21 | 8.62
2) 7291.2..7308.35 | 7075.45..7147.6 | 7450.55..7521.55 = -0.18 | 8.66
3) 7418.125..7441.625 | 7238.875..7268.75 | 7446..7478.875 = -0.70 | 8.34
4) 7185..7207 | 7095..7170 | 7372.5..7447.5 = 0.28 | 8.84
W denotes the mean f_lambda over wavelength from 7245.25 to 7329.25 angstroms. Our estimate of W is 8.59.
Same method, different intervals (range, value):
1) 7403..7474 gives 8.35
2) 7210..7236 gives 8.78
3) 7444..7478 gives 8.29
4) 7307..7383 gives 8.53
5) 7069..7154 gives 8.97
